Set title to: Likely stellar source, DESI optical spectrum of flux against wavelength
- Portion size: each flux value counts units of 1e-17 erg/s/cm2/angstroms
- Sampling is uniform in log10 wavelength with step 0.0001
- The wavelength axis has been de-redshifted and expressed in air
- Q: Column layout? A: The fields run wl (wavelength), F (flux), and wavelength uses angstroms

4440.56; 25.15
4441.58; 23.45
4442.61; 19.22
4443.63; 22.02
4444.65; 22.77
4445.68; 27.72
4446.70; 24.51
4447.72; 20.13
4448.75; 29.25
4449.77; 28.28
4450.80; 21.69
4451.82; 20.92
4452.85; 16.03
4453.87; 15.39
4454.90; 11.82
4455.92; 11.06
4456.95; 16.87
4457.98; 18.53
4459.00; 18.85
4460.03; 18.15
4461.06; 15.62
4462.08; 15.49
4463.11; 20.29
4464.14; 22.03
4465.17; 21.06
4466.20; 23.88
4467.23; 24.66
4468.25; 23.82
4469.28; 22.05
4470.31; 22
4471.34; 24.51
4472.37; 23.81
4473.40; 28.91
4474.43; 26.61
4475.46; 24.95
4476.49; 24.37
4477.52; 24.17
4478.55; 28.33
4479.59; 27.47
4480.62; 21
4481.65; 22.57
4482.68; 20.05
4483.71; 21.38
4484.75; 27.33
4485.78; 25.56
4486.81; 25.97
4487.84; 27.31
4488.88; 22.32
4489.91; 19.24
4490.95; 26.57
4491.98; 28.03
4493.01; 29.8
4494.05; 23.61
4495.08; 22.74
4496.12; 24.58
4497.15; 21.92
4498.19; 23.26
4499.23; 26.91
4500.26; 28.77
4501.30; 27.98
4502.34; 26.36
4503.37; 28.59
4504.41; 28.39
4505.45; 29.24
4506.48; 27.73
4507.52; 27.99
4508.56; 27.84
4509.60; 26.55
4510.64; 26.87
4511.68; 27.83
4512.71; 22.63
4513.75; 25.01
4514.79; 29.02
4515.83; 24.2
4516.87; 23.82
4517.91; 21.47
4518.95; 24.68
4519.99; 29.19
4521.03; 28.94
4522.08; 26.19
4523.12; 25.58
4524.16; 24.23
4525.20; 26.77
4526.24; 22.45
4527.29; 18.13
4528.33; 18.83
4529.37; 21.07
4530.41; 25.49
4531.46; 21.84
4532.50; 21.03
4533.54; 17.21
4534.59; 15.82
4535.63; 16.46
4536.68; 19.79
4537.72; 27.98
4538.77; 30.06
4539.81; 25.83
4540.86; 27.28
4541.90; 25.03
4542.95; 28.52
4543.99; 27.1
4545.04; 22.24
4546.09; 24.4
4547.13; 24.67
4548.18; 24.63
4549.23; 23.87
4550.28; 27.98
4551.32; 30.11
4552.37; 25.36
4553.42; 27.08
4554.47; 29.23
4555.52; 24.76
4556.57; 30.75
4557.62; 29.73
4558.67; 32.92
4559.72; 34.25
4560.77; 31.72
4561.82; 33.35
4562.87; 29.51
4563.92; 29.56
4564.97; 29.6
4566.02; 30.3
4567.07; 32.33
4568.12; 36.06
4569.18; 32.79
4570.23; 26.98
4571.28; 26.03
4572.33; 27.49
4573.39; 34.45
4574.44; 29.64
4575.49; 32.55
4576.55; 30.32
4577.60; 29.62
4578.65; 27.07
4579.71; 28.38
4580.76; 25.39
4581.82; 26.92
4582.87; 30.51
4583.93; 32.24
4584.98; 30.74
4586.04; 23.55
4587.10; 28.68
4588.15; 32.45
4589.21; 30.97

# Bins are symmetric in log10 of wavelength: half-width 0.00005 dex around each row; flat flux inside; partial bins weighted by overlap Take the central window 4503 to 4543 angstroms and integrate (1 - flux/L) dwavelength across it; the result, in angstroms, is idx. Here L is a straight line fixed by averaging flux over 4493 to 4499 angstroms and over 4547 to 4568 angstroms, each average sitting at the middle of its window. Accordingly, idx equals 2.3 angstroms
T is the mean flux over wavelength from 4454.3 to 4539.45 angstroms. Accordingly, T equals 23.7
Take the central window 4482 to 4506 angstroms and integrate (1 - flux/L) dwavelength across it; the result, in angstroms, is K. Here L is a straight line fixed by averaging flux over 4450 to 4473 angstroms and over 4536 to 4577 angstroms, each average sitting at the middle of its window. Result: -2.9 angstroms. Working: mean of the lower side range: 19.6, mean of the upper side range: 28.6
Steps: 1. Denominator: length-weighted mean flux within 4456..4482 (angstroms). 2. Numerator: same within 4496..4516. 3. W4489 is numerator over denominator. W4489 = 1.2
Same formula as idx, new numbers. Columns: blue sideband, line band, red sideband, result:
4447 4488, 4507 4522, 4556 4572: 0.1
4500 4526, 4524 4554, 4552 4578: 4.9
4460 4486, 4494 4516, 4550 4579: -0.7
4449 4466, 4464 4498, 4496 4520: -3.5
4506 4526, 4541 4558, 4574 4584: 0.7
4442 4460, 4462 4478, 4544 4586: -1.3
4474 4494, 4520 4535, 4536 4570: 2.4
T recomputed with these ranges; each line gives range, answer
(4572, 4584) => 29.5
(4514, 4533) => 24.1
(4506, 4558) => 25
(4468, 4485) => 24.3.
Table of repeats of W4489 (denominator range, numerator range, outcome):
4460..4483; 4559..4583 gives 1.32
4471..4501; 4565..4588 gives 1.19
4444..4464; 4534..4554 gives 1.27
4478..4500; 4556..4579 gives 1.25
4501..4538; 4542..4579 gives 1.19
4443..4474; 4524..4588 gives 1.28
